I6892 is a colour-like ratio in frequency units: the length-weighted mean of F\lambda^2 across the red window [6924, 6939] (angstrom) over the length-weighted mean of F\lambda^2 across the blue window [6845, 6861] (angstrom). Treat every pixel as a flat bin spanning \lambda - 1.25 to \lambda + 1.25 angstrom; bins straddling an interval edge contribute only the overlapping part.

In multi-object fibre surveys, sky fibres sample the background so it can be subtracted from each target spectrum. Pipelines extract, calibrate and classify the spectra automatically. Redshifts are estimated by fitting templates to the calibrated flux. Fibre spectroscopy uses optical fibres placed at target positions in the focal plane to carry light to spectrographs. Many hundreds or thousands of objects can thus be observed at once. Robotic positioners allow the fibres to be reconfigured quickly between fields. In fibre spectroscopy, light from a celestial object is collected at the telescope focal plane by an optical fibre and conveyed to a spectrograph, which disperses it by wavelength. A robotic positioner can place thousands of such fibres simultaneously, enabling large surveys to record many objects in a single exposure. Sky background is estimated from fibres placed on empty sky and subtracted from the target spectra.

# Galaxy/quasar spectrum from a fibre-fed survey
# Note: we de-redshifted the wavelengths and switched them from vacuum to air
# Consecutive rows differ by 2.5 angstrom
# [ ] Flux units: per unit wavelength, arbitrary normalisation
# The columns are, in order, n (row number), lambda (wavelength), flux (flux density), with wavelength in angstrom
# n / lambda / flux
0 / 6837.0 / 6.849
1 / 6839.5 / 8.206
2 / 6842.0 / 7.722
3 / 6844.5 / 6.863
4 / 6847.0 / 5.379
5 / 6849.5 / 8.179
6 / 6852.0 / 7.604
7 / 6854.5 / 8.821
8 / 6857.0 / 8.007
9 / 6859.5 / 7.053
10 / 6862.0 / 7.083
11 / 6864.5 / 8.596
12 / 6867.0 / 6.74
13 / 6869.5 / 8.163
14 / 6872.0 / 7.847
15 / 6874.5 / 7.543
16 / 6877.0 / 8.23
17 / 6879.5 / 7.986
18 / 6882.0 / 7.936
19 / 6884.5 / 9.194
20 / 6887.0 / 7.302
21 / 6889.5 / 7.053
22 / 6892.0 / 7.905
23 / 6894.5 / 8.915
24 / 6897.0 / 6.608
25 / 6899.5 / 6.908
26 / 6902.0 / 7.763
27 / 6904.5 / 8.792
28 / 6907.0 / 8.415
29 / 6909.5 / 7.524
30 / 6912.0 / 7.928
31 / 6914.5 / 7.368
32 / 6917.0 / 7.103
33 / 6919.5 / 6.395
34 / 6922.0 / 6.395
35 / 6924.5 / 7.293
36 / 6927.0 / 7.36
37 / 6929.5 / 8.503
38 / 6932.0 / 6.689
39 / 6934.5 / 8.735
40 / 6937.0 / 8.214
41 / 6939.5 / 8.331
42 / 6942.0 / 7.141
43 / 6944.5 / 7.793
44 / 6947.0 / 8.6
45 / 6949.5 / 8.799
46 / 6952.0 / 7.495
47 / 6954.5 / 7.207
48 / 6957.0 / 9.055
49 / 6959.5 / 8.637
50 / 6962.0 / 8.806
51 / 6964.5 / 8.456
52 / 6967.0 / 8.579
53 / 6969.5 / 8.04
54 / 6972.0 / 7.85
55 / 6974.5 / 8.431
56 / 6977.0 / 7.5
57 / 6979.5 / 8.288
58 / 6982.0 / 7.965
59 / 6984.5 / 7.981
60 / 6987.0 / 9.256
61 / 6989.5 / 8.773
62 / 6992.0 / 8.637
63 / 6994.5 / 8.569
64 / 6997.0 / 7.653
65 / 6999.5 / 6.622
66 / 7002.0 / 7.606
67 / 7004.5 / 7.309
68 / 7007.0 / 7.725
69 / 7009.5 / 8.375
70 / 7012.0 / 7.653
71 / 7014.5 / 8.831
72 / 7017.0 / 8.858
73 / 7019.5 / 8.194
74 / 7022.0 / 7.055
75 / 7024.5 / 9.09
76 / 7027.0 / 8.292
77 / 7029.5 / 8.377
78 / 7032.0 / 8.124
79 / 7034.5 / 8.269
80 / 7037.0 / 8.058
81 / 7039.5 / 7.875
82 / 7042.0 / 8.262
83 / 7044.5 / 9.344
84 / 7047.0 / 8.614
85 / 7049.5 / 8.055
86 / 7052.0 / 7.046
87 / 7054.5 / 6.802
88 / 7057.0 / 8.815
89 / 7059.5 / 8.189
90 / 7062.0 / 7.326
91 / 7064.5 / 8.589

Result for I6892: 1.08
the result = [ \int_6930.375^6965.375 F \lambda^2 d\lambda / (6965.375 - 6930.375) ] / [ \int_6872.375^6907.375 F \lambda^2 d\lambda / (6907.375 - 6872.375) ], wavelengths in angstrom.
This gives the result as 1.1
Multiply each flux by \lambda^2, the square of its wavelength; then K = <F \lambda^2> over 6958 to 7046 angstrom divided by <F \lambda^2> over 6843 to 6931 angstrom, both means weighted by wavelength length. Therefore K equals 1.11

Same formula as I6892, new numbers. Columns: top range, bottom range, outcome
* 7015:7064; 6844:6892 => 1.12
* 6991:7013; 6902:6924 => 1.07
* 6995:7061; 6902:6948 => 1.08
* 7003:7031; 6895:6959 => 1.08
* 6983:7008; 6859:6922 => 1.08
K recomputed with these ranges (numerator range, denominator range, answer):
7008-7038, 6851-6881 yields 1.11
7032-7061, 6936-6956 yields 1.05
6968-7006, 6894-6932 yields 1.09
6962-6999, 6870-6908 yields 1.08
